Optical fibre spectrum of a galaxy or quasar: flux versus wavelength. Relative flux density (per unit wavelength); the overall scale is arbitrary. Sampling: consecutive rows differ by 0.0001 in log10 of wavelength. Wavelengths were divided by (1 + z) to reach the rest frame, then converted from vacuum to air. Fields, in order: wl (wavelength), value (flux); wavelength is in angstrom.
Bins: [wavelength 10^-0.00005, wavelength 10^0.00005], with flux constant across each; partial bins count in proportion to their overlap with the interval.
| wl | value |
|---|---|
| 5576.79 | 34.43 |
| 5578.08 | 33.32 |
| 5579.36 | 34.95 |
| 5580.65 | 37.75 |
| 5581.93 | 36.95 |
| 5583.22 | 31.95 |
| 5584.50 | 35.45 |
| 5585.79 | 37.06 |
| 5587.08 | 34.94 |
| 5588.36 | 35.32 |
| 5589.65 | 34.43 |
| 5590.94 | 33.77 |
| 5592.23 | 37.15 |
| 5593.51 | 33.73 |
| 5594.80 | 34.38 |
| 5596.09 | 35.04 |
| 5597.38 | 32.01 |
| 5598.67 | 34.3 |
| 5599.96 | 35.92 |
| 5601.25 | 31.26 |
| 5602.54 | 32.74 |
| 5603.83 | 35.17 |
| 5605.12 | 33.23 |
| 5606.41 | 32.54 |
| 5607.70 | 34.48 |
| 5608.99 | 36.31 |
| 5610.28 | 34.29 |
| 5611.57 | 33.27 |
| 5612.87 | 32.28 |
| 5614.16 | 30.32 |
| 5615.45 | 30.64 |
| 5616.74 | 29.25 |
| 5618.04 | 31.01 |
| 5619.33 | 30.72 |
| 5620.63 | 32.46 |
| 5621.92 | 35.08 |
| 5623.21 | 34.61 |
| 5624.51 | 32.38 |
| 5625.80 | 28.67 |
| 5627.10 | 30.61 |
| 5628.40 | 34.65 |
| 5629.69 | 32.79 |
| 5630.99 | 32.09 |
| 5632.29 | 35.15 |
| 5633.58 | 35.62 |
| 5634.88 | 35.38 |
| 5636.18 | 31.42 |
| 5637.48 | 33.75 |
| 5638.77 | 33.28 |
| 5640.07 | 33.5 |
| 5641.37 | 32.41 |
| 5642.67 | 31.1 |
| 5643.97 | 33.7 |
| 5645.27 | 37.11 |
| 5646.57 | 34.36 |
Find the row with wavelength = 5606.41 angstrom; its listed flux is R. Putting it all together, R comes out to 32.54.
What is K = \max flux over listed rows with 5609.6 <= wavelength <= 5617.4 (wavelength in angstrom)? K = 34.29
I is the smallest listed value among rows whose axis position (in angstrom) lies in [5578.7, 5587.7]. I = 31.95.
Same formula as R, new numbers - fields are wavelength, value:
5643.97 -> 33.7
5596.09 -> 35.04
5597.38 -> 32.01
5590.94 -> 33.77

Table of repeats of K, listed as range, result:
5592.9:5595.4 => 34.38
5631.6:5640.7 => 35.62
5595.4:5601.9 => 35.92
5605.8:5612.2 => 36.31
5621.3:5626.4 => 35.08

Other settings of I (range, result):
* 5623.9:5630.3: 28.67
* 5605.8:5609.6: 32.54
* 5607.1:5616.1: 30.32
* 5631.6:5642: 31.42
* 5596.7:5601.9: 31.26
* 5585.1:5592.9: 33.77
